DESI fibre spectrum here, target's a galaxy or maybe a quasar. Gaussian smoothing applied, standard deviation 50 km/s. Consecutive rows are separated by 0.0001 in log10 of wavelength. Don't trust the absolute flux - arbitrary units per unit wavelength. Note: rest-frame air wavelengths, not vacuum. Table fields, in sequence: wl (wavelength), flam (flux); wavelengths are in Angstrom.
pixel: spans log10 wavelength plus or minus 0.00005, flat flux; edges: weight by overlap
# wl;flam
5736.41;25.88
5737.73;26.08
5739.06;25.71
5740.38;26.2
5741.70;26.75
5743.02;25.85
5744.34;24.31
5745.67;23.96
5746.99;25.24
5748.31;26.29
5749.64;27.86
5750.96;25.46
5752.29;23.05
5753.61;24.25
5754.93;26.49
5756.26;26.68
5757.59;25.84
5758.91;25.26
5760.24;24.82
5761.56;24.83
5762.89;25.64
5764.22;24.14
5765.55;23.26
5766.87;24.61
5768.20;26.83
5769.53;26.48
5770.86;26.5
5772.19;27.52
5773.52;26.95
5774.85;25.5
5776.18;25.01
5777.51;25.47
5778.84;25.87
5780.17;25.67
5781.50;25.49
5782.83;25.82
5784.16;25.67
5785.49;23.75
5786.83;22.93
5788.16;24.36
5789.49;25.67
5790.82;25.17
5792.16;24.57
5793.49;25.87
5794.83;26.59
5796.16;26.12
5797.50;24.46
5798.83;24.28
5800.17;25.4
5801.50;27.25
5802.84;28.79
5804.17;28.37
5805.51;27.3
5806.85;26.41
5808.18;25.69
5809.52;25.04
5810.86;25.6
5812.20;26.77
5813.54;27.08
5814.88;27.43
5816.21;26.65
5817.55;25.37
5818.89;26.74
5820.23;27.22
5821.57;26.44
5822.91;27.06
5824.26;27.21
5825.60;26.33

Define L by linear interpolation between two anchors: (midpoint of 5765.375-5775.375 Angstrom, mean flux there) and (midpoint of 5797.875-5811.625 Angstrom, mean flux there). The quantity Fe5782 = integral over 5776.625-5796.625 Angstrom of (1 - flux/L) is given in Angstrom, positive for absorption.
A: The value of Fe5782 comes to 0.74 Angstrom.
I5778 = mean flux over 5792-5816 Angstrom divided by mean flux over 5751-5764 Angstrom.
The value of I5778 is 1.05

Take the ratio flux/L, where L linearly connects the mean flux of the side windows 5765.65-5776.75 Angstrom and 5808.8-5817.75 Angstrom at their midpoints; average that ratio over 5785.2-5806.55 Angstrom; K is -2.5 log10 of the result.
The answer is 0.02 mag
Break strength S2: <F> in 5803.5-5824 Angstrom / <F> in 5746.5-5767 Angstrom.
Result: 1.05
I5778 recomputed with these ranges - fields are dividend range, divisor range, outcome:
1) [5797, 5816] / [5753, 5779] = 1.03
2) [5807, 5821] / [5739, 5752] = 1.03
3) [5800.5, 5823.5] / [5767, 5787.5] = 1.04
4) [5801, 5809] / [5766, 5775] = 1.04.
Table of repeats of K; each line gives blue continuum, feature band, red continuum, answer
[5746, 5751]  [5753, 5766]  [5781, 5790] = 0.03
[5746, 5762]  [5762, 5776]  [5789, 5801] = -0.01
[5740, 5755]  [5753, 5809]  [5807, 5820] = 0.01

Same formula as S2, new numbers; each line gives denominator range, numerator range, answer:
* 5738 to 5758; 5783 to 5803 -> 0.99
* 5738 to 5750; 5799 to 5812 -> 1.03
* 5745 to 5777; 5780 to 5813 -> 1.01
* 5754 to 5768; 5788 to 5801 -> 1.00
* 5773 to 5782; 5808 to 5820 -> 1.02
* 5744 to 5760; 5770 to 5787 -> 1.01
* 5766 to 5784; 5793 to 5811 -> 1.01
